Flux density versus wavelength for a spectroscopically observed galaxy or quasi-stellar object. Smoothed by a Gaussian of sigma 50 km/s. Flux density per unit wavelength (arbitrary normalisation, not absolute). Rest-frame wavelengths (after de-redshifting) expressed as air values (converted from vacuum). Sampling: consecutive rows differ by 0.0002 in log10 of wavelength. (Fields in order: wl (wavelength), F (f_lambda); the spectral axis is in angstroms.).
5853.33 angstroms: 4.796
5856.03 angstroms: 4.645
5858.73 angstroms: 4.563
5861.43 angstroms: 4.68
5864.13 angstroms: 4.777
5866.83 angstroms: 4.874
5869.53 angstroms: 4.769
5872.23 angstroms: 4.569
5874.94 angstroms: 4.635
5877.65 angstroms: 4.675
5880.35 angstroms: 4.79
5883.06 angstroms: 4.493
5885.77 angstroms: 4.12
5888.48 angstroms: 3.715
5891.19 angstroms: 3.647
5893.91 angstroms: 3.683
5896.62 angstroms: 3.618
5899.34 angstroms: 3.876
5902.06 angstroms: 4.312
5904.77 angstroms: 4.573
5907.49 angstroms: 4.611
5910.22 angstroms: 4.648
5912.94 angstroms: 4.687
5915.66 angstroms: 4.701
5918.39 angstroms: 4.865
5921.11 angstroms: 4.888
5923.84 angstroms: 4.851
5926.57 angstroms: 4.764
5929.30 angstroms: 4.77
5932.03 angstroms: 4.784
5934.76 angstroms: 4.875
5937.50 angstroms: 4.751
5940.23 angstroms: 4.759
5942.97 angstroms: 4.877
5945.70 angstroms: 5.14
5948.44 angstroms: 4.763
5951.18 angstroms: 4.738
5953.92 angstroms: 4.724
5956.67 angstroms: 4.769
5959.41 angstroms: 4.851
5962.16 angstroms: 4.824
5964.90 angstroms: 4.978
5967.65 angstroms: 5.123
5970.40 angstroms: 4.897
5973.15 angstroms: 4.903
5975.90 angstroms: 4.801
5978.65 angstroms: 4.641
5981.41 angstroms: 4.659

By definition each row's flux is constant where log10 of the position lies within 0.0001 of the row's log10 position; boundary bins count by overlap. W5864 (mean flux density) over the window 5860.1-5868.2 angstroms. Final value 4.78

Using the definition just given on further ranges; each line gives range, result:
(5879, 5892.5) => 4.16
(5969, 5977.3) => 4.87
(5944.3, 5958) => 4.83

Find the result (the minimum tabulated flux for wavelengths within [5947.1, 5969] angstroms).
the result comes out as 4.724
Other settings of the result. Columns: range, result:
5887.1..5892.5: 3.647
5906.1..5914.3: 4.611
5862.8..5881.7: 4.569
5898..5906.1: 3.876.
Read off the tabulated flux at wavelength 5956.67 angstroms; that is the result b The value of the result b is 4.769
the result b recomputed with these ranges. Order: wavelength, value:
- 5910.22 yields 4.648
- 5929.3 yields 4.77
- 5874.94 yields 4.635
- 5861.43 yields 4.68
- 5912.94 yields 4.687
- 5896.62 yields 3.618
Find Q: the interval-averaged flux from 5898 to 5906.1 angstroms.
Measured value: 4.26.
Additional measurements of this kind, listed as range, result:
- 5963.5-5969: 5.05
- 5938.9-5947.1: 4.93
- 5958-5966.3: 4.89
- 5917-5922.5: 4.87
